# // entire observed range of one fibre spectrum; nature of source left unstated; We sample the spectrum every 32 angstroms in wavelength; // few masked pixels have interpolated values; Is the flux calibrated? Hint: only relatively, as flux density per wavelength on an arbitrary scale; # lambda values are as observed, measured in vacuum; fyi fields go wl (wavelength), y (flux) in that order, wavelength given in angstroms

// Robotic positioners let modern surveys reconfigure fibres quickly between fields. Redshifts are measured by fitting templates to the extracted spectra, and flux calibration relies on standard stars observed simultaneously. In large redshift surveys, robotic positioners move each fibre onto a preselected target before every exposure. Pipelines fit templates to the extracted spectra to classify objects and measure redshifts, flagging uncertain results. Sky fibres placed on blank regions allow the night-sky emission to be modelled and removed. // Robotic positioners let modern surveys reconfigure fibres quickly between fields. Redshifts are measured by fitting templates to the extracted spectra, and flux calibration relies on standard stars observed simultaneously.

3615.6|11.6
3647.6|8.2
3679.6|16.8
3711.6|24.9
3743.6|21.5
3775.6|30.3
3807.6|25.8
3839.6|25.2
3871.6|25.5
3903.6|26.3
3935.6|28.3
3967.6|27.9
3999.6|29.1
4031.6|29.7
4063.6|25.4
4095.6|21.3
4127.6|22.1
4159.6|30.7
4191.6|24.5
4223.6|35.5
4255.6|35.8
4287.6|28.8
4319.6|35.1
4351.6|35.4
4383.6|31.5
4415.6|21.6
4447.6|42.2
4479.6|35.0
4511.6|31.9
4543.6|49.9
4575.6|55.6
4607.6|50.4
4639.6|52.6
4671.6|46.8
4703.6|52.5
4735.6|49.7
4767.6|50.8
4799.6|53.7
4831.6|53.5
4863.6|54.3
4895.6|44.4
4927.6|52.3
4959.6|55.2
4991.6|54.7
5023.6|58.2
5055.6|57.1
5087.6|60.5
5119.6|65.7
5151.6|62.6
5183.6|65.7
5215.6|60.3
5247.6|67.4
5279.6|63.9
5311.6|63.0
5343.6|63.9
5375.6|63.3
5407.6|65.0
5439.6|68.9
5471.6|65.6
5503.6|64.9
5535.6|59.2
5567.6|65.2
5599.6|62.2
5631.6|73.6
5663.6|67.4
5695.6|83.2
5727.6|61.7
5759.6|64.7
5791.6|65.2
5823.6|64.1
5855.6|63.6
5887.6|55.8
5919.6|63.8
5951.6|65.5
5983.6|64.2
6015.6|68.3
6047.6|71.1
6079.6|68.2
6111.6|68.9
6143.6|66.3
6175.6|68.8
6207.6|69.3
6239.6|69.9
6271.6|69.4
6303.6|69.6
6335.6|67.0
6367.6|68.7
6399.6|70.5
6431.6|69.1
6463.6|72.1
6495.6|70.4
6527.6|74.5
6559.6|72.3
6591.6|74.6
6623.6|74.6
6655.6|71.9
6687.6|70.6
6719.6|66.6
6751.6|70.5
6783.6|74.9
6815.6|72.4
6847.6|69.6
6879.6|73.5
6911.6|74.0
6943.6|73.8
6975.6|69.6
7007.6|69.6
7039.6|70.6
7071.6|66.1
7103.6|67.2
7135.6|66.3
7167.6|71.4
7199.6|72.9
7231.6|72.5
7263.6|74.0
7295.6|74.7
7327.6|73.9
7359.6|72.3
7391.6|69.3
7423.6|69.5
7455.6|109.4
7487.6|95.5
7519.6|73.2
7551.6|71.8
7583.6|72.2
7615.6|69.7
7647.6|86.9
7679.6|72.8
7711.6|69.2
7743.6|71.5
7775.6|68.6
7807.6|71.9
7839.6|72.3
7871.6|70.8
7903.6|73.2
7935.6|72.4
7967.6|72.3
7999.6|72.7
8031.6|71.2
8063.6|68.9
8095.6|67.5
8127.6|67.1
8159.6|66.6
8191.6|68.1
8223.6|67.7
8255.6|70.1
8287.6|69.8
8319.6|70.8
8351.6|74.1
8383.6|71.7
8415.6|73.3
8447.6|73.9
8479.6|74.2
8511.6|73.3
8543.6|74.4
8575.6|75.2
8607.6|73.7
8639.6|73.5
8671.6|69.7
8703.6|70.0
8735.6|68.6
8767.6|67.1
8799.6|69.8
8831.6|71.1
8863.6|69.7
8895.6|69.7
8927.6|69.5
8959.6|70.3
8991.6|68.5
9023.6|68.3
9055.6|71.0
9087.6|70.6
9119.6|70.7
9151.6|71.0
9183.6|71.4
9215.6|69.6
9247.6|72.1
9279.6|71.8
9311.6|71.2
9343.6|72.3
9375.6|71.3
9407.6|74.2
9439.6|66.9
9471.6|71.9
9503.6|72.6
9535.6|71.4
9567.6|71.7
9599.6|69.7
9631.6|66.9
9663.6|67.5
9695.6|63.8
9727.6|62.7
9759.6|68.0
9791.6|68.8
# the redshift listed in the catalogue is 0.137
